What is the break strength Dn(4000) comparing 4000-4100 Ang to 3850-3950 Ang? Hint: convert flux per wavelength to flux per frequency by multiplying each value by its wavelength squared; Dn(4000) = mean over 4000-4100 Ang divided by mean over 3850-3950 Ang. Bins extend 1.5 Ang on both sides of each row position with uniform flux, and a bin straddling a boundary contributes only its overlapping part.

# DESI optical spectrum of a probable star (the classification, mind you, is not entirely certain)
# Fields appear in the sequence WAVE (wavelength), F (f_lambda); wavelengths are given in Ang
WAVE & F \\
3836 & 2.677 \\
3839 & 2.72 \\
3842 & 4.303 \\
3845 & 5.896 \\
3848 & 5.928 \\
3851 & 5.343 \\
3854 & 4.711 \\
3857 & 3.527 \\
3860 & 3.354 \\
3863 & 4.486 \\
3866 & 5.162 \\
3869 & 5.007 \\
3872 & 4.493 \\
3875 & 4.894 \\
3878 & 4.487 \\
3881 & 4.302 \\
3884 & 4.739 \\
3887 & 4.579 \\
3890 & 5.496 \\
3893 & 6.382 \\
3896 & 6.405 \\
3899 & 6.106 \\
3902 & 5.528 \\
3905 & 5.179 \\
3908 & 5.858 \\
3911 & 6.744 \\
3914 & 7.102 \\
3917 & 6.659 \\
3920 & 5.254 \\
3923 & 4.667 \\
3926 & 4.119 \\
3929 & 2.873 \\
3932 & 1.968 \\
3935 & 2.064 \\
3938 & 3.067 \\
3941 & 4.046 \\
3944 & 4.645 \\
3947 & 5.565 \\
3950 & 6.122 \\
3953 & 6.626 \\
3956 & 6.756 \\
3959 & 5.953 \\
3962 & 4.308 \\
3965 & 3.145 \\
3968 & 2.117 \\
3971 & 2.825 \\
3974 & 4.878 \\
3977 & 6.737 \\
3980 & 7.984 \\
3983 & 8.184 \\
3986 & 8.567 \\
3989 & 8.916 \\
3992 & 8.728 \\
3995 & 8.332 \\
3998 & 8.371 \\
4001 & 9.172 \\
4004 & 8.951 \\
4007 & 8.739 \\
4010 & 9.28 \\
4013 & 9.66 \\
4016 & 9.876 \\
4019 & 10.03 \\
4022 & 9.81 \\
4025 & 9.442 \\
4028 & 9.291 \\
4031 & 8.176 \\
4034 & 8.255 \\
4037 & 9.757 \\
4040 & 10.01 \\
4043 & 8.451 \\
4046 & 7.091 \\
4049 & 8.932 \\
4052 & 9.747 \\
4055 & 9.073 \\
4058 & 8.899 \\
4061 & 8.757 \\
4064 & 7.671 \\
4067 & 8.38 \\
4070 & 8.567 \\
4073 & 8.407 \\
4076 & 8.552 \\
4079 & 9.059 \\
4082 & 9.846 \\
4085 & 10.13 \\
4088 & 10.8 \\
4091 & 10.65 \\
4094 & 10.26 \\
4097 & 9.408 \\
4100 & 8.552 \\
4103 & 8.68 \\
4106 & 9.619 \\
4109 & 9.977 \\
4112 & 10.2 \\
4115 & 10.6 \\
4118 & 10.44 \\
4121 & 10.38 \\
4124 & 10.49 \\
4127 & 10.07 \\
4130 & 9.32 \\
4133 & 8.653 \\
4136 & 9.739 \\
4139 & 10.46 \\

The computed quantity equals 2.1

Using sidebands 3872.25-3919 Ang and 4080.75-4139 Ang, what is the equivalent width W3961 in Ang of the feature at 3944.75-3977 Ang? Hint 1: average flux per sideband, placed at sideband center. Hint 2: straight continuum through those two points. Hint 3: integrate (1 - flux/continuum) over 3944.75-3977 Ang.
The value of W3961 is 9.19 Ang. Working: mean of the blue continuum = 5.6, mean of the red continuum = 9.9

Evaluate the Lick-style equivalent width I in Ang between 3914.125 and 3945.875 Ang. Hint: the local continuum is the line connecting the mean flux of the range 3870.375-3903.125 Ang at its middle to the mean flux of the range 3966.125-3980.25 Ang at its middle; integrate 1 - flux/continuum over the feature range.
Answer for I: 5.3 Ang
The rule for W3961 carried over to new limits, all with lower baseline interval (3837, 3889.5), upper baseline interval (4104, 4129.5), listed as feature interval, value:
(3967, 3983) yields 4.0 Ang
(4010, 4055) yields -4.9 Ang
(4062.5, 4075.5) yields 1.2 Ang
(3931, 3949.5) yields 7.5 Ang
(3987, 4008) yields -3.4 Ang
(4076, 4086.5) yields -0.2 Ang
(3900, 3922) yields -1.5 Ang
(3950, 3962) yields 0.9 Ang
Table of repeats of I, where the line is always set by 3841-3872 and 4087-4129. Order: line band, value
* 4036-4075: 0.7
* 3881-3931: 3.1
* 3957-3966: 2.9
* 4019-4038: -1.9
